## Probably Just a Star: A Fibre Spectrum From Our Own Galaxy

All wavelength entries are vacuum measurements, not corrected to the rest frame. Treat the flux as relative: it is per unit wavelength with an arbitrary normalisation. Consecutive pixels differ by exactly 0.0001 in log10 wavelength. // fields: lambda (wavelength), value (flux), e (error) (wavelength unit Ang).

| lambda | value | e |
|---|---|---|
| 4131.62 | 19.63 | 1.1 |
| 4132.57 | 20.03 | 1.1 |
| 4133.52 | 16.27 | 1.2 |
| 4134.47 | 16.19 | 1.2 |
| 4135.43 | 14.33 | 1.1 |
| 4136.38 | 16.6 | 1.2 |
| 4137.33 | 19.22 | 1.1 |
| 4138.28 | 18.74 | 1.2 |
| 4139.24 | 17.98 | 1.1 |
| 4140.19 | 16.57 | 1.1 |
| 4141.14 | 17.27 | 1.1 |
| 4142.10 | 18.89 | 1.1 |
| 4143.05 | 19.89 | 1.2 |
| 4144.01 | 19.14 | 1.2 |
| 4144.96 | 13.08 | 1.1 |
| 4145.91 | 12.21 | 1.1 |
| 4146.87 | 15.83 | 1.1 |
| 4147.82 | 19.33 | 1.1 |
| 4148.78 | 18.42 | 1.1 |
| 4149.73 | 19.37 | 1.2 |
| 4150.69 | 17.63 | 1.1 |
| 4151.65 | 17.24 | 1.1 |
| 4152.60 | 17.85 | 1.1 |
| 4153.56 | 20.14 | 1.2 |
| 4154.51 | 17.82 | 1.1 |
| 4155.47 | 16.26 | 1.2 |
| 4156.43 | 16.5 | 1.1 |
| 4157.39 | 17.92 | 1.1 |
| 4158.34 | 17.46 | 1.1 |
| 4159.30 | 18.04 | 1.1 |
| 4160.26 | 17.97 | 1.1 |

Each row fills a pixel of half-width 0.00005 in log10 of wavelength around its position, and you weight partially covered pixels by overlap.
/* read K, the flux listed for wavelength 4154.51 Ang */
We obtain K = 17.82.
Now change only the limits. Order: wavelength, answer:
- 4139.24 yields 17.98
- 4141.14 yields 17.27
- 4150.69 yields 17.63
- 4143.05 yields 19.89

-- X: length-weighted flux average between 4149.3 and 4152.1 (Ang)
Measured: 18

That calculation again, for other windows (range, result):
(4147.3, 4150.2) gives 19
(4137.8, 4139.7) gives 18.3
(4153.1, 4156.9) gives 17.7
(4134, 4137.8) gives 16.6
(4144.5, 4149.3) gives 15.8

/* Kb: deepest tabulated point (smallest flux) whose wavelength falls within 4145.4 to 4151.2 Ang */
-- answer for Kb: 12.21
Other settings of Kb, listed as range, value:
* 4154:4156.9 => 16.26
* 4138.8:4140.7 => 16.57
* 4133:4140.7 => 14.33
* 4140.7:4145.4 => 13.08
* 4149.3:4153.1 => 17.24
